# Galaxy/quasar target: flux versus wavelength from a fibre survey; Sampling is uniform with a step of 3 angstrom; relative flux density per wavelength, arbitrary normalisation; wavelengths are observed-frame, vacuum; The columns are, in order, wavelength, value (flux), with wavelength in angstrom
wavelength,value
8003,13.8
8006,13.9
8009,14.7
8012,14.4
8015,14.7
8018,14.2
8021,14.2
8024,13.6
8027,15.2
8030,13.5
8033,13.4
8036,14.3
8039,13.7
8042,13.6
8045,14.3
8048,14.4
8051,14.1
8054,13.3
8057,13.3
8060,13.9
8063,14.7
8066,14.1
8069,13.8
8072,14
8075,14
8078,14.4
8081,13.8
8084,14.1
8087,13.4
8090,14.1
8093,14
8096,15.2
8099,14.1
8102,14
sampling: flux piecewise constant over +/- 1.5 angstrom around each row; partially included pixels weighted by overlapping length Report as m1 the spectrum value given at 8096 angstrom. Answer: 15.2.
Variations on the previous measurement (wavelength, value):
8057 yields 13.3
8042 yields 13.6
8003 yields 13.8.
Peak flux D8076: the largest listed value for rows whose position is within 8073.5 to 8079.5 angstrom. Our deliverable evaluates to 14.4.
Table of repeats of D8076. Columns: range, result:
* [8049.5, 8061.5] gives 14.1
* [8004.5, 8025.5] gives 14.7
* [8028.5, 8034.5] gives 13.5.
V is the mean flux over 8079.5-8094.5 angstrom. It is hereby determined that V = 13.9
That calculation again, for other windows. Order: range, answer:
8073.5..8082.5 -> 14.1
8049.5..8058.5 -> 13.6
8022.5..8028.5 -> 14.4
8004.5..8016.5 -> 14.4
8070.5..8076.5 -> 14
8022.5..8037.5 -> 14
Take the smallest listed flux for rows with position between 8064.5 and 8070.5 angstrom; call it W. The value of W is 13.8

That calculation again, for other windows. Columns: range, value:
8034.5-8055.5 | 13.3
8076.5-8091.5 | 13.4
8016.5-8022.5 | 14.2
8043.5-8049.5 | 14.3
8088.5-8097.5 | 14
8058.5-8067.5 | 13.9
